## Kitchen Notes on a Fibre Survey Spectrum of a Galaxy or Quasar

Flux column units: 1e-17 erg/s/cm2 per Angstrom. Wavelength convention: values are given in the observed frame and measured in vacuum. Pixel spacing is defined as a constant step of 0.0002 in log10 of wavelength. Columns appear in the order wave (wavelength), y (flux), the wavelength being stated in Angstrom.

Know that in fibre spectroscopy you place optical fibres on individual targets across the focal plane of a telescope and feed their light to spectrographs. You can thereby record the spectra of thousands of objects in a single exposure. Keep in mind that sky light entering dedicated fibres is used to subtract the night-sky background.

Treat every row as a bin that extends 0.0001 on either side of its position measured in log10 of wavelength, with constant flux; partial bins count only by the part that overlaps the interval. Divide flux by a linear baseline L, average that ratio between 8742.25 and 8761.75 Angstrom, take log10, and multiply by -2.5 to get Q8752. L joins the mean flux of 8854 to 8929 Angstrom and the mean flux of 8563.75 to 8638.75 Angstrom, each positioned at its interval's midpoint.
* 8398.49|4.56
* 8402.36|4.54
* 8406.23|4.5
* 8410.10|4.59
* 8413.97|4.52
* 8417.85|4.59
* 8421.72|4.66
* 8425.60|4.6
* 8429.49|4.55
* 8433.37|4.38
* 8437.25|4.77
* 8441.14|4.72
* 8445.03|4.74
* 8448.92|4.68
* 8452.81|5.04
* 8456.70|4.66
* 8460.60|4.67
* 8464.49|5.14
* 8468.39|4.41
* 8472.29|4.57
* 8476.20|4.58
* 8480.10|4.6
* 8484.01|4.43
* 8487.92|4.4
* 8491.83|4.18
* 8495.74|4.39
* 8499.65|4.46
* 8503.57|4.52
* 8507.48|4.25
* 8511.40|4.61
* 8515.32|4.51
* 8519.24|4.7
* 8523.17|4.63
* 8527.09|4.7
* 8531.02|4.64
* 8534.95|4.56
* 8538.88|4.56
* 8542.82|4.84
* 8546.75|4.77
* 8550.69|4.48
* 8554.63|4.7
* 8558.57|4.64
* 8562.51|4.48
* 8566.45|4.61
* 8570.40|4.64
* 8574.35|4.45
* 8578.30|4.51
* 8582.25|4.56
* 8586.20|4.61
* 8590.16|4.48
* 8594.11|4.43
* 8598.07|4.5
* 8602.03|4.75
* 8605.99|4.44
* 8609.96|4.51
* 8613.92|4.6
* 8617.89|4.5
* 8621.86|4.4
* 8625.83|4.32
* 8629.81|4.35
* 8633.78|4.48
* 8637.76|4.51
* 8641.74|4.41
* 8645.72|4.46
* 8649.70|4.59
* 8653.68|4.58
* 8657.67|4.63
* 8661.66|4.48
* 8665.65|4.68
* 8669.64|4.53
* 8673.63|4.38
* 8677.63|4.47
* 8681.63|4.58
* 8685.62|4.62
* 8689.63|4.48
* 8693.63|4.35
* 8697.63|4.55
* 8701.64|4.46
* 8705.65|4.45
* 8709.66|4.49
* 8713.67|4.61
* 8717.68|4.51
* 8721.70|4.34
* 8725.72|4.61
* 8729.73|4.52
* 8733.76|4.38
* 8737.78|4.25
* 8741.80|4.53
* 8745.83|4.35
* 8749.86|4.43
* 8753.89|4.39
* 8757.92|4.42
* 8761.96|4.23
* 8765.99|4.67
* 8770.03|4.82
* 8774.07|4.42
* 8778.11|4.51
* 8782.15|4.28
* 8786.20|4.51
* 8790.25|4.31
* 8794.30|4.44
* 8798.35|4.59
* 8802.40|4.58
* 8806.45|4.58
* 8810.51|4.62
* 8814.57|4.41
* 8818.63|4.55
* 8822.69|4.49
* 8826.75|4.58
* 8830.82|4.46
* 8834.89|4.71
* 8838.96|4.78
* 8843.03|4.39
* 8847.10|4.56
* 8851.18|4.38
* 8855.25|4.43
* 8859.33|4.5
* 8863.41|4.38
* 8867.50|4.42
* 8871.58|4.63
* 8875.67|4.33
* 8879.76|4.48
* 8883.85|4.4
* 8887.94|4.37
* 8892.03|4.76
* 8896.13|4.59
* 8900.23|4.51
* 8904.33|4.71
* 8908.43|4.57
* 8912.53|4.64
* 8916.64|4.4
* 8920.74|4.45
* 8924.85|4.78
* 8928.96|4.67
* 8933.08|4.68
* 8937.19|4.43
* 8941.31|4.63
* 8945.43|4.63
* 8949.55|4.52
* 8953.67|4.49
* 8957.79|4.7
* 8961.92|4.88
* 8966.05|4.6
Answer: 0.03 mag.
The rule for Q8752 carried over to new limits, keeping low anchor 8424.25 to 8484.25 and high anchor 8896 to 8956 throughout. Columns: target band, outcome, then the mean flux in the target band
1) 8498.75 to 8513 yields 0.05 mag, 4.46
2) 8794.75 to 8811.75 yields 0.01 mag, 4.58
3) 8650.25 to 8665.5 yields 0.01 mag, 4.58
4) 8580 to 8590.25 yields 0.02 mag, 4.56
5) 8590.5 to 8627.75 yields 0.03 mag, 4.49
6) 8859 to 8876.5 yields 0.03 mag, 4.45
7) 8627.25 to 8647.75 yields 0.05 mag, 4.44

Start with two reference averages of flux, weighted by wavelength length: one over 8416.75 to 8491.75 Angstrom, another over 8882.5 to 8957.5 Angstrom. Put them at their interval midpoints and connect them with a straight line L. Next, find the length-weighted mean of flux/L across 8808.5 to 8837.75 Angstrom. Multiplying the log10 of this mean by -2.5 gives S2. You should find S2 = 0.01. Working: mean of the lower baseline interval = 4.63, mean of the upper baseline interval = 4.57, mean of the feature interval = 4.55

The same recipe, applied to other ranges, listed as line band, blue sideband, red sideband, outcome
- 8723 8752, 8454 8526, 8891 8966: 0.04 mag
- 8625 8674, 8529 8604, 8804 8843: 0.02 mag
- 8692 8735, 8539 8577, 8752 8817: 0.01 mag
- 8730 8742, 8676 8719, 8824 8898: 0.03 mag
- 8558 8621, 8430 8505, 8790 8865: 0.01 mag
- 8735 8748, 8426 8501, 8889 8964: 0.05 mag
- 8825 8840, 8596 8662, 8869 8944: -0.02 mag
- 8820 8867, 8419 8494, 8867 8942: 0.01 mag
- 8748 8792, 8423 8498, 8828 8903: 0.02 mag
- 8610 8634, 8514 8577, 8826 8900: 0.04 mag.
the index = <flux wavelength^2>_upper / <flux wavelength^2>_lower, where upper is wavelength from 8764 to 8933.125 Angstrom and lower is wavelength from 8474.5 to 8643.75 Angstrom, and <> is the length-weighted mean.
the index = 1.07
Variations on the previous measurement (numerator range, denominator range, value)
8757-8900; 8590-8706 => 1.04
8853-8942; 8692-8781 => 1.05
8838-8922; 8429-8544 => 1.07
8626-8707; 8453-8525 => 1.03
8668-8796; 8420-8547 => 1.03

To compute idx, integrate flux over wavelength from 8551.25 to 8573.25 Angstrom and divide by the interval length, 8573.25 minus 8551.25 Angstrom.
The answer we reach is 4.6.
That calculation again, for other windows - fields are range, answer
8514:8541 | 4.62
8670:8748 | 4.47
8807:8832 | 4.52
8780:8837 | 4.51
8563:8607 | 4.54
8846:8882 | 4.45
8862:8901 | 4.49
